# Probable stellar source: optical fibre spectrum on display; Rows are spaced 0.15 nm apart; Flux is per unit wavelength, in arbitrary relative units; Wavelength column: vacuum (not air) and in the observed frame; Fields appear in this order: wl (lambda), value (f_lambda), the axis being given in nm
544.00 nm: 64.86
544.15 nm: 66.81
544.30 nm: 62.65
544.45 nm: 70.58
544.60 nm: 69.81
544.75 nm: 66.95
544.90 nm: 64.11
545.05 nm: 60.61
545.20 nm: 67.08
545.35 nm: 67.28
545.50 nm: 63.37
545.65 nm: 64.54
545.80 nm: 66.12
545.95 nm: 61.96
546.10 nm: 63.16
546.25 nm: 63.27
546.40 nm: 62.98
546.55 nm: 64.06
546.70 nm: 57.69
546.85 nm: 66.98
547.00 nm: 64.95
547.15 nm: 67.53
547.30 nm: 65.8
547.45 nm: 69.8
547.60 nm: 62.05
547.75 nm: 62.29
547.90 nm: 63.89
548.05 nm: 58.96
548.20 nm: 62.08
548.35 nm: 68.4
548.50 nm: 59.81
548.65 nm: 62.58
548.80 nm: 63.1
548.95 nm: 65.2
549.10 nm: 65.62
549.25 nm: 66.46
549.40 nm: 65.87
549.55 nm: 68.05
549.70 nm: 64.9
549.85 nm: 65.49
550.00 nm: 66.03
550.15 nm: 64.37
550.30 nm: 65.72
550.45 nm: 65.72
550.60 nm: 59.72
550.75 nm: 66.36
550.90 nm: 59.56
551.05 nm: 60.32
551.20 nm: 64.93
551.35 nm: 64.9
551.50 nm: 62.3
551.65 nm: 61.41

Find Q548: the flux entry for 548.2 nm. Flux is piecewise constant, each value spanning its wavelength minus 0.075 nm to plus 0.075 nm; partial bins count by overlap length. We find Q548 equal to 62.08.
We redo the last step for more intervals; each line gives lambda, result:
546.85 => 66.98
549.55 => 68.05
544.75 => 66.95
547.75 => 62.29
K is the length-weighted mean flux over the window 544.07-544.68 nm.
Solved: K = 67.4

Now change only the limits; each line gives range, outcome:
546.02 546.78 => 62.3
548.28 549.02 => 63.8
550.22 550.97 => 63.4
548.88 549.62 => 66.2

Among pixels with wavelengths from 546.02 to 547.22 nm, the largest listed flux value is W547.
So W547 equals 67.53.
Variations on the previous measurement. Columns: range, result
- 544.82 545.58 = 67.28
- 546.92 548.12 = 69.8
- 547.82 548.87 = 68.4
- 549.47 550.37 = 68.05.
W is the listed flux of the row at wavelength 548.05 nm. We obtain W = 58.96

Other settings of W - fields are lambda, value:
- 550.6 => 59.72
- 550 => 66.03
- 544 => 64.86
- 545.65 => 64.54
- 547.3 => 65.8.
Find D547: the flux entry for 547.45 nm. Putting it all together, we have 69.8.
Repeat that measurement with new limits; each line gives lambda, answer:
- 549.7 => 64.9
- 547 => 64.95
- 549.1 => 65.62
